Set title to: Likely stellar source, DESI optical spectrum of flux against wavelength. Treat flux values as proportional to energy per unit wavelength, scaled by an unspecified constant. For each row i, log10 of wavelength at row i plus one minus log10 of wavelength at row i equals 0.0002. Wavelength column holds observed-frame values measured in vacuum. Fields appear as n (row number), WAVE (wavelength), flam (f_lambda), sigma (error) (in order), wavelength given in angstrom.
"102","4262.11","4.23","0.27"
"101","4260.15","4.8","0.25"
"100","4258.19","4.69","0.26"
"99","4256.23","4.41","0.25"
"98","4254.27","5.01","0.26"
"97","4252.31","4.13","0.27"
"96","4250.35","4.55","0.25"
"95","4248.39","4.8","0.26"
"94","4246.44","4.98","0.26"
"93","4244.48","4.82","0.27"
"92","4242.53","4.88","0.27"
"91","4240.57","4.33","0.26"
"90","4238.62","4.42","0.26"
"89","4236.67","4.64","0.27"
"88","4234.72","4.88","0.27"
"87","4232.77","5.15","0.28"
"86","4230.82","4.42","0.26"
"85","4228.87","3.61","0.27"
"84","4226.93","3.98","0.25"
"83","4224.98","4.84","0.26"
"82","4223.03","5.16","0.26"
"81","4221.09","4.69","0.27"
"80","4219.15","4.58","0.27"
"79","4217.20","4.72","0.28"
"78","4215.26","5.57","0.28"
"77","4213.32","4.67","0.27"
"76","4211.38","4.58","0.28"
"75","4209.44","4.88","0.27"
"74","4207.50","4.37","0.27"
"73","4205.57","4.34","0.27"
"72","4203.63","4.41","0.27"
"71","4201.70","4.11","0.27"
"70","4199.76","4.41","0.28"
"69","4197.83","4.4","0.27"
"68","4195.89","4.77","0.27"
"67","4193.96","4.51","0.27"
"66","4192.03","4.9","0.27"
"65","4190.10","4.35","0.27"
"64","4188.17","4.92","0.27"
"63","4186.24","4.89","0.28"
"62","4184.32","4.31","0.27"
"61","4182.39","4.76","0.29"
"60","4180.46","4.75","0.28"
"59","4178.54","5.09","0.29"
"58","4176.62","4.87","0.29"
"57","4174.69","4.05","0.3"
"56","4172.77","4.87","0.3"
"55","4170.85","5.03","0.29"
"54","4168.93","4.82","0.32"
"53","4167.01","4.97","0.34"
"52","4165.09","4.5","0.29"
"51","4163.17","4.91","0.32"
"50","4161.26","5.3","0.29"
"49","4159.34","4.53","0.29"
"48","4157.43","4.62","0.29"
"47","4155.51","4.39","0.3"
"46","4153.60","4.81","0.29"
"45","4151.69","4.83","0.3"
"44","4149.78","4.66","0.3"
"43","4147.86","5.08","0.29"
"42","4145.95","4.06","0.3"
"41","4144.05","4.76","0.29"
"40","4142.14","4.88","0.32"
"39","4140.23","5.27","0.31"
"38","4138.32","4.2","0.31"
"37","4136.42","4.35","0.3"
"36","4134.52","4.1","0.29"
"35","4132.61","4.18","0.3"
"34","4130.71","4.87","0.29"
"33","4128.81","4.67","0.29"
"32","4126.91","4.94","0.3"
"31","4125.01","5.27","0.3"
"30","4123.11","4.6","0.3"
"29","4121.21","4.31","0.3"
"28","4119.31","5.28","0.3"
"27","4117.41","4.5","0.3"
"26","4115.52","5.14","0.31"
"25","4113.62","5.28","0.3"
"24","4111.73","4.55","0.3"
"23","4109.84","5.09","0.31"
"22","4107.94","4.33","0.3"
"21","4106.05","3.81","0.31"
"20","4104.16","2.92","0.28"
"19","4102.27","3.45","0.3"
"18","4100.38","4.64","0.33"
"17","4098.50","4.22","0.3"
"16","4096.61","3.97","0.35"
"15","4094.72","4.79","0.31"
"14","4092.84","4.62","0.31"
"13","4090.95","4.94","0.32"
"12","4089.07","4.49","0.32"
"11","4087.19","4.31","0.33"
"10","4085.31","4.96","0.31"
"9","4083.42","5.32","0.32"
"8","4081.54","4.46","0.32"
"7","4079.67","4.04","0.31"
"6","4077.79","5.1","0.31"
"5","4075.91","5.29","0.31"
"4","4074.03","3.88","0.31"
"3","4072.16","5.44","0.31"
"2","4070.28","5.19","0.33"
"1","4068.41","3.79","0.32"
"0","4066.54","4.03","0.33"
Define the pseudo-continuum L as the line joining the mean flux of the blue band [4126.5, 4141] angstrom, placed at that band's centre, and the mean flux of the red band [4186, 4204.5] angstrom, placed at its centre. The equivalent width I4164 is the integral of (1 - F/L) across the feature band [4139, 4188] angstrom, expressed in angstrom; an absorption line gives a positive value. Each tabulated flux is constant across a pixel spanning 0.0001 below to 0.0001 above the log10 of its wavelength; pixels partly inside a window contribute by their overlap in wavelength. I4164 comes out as -2.2 angstrom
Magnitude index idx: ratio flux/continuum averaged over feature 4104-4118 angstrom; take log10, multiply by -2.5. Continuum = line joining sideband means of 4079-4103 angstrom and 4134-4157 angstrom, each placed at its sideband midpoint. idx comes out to 0.00 mag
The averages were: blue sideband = 4.49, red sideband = 4.63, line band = 4.54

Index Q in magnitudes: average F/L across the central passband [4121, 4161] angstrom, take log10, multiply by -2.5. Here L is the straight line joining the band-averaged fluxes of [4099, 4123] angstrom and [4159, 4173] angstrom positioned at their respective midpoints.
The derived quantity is 0.006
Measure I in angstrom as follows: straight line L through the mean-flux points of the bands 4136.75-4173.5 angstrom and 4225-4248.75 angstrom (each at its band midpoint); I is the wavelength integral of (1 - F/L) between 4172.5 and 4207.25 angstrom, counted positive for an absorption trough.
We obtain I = 0.7 angstrom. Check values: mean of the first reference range 4.76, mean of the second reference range 4.58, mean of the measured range 4.58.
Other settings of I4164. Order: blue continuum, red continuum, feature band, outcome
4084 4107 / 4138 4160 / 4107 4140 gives -1.54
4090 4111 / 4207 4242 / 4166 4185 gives -1.13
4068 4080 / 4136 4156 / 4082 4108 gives 2.11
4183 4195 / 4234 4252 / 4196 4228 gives 0.37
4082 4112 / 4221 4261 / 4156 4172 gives -1.13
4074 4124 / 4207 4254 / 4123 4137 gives -0.19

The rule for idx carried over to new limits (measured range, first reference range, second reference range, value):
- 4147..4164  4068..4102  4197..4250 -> -0.04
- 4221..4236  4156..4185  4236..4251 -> 0.03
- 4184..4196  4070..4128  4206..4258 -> -0.01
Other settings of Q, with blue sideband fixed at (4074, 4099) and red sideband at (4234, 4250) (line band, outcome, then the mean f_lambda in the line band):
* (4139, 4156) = -0.020 mag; 4.75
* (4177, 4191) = -0.012 mag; 4.73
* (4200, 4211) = 0.062 mag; 4.43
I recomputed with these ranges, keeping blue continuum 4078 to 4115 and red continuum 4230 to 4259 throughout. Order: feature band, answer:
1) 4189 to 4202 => 0.24 angstrom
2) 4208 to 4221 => -0.50 angstrom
